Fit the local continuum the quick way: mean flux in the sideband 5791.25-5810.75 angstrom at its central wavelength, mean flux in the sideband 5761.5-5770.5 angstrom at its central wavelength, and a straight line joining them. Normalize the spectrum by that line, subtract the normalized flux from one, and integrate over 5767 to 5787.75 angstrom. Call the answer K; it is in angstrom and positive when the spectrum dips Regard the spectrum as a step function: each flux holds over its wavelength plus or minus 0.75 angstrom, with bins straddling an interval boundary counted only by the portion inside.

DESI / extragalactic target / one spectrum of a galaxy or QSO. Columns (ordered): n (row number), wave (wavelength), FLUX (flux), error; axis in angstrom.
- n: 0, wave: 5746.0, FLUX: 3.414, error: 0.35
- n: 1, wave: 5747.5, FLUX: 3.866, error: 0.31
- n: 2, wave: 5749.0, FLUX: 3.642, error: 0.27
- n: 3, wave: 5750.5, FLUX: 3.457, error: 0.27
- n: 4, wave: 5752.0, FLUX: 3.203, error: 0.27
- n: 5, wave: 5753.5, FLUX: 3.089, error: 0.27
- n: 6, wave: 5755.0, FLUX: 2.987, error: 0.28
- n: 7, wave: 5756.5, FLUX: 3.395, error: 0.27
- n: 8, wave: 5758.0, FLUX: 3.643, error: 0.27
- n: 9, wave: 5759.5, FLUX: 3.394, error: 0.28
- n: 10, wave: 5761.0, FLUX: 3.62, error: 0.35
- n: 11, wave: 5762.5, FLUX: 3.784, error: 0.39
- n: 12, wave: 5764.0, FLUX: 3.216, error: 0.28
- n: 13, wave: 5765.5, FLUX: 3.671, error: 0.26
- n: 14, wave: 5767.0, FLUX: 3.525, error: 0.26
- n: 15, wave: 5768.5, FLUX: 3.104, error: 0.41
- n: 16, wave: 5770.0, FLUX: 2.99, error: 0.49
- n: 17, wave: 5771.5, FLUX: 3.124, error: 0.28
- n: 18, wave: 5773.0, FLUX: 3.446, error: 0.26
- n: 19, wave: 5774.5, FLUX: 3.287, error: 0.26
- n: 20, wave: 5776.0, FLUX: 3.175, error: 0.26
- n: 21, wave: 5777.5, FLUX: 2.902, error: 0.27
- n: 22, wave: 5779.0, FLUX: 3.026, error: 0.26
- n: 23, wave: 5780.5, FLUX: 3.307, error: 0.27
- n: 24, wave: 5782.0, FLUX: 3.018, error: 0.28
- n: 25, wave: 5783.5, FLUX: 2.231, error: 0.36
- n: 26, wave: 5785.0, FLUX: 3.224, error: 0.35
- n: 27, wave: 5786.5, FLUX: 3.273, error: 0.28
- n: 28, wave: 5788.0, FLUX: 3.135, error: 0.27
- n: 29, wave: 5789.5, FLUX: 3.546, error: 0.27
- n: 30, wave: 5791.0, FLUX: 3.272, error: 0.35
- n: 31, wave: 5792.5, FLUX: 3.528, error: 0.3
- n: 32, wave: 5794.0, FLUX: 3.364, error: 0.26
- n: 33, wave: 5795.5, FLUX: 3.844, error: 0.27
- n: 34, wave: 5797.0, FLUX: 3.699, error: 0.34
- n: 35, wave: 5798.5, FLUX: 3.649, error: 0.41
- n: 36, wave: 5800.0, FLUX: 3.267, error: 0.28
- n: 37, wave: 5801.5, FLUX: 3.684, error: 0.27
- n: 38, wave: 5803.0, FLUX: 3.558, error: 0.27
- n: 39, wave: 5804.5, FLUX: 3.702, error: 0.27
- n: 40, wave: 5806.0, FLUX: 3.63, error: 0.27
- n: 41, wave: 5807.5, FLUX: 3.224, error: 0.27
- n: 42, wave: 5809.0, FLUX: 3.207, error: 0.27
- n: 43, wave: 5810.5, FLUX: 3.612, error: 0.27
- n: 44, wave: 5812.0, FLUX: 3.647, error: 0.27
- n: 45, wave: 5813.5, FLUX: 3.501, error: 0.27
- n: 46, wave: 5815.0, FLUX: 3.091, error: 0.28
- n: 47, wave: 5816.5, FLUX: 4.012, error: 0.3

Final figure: 2.04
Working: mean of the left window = 3.4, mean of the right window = 3.53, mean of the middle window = 3.1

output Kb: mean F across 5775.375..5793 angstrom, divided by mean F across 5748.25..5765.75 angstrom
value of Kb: 0.92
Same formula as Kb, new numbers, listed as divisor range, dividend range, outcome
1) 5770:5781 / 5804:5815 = 1.10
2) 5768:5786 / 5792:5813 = 1.15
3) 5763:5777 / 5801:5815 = 1.07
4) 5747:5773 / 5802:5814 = 1.04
